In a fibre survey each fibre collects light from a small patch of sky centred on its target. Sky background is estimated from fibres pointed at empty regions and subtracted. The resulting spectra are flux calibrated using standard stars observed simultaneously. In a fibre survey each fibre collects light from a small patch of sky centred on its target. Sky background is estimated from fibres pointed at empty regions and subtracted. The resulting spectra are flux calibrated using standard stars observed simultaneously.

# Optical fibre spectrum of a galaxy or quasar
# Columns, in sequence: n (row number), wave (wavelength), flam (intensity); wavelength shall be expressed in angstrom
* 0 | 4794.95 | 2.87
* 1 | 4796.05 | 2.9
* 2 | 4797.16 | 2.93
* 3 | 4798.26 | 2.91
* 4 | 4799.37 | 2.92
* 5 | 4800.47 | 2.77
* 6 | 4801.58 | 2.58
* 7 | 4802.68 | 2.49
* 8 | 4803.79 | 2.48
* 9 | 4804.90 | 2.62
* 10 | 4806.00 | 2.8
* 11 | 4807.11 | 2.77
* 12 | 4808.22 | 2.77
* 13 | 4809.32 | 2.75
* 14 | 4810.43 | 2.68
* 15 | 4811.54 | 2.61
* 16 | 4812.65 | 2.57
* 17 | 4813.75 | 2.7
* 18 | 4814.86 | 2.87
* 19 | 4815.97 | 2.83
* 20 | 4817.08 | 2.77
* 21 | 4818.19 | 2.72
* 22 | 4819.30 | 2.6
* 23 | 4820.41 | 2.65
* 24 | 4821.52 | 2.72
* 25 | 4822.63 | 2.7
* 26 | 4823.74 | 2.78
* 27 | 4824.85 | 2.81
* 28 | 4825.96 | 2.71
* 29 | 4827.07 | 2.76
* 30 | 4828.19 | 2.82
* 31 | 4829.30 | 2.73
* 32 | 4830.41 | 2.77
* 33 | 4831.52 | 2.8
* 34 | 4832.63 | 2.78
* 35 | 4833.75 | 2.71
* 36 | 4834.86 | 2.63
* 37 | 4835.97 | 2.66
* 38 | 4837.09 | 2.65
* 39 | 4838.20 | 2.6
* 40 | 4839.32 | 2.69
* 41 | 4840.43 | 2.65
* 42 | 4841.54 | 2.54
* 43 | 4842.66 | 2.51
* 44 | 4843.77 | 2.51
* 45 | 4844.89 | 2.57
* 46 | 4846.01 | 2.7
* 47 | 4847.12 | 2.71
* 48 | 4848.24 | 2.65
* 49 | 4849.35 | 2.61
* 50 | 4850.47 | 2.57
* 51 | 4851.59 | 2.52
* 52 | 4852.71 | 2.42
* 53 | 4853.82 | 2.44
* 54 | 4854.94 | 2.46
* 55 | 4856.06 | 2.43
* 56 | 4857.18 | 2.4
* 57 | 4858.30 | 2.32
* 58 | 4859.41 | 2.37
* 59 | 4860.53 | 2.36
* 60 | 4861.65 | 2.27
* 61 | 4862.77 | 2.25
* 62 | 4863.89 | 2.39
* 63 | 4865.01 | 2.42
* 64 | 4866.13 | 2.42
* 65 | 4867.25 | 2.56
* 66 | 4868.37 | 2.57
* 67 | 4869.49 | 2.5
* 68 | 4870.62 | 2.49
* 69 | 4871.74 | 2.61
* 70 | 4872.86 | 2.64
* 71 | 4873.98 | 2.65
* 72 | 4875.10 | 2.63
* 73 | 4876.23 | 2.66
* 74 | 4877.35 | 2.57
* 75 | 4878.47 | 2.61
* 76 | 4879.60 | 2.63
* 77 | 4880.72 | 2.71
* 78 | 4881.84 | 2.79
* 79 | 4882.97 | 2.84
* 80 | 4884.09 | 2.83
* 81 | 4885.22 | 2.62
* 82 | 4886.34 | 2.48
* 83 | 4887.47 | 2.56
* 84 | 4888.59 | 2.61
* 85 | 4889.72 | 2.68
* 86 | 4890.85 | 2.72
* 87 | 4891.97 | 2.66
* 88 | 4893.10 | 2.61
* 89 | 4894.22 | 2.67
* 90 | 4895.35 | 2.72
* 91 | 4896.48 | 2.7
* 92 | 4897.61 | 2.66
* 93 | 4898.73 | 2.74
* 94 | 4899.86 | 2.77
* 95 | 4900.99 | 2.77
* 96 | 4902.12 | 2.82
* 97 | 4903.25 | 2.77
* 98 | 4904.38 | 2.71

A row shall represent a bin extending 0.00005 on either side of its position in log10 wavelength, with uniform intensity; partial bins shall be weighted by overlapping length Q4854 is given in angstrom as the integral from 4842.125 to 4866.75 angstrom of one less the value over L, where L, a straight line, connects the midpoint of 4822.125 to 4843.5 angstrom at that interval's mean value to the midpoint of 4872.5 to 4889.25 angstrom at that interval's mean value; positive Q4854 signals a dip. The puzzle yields 1.9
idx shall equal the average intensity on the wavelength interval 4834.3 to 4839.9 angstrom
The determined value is 2.65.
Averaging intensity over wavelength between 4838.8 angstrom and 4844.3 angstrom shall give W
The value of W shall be 2.58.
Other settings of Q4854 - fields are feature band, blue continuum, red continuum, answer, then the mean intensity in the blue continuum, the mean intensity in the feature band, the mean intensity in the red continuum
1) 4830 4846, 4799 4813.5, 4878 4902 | 0.2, 2.68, 2.65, 2.69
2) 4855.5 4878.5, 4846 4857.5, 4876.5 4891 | 1.0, 2.53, 2.48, 2.66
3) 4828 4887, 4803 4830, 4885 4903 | 2.6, 2.72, 2.58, 2.68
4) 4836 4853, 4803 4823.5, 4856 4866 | -0.8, 2.7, 2.6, 2.36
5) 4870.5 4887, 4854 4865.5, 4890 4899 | -0.7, 2.37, 2.65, 2.68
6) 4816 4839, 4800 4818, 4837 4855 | -0.8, 2.69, 2.72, 2.58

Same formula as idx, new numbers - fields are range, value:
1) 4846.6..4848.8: 2.68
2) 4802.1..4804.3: 2.49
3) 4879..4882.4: 2.71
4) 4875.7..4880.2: 2.62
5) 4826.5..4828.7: 2.78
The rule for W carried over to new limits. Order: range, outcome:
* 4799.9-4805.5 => 2.59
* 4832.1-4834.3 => 2.74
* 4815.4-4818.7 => 2.77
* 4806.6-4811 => 2.74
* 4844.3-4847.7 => 2.65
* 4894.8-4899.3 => 2.71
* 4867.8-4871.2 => 2.52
